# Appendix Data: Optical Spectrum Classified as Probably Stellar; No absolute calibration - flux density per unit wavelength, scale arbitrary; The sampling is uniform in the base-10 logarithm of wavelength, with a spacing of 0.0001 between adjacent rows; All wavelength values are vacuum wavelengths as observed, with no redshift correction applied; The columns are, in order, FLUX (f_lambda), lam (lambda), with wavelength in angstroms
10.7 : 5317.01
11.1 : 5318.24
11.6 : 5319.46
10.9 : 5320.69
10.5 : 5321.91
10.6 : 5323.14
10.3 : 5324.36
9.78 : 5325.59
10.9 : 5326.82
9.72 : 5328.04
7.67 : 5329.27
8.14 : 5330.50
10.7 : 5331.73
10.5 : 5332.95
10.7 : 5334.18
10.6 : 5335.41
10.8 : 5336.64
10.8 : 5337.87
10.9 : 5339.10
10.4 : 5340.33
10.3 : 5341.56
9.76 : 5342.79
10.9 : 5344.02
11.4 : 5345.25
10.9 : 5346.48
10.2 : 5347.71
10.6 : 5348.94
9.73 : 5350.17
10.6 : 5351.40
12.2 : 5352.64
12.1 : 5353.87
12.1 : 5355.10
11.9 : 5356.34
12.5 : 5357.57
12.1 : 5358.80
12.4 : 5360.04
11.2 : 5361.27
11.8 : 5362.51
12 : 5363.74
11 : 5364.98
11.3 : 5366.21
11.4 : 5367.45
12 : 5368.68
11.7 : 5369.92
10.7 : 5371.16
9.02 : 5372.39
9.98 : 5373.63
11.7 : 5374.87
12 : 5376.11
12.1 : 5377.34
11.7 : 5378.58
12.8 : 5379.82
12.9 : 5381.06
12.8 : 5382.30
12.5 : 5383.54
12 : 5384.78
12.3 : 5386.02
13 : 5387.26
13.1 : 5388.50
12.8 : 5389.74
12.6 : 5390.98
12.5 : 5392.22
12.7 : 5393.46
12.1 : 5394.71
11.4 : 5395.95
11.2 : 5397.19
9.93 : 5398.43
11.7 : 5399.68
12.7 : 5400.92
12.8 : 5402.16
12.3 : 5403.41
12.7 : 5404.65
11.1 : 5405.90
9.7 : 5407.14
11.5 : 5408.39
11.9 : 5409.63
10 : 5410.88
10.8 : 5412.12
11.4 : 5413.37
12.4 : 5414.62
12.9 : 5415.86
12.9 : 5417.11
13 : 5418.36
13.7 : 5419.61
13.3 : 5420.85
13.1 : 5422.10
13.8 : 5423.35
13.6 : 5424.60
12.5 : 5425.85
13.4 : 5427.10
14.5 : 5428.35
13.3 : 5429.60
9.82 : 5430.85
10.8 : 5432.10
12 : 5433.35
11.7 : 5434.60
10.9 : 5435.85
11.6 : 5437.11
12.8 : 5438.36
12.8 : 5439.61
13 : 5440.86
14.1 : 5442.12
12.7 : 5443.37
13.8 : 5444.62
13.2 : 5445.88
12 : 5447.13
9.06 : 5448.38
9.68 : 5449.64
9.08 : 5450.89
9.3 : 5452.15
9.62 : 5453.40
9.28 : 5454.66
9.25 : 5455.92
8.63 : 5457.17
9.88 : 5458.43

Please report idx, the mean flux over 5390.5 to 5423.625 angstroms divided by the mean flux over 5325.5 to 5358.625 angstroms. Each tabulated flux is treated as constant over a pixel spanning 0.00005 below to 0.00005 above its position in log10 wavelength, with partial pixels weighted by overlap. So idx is 1.13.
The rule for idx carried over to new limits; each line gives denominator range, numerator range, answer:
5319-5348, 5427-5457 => 1.11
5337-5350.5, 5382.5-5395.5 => 1.19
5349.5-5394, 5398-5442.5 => 1.03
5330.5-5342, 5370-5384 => 1.11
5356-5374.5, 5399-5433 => 1.08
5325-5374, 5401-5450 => 1.13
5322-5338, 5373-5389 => 1.21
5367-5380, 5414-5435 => 1.13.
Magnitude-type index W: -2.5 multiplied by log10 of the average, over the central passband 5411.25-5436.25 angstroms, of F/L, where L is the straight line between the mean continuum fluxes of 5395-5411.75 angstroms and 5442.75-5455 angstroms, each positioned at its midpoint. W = -0.12 mag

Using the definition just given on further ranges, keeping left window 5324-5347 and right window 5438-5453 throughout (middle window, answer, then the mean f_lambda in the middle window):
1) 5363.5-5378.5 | -0.05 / 11.2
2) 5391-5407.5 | -0.07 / 11.8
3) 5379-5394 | -0.16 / 12.7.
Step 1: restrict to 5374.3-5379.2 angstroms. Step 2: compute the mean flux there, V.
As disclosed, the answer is 11.9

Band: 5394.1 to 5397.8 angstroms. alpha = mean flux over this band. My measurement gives 11.6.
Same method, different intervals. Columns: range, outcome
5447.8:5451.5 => 9.28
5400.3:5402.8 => 12.7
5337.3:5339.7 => 10.8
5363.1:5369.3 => 11.6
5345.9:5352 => 10.4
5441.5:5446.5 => 13.5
